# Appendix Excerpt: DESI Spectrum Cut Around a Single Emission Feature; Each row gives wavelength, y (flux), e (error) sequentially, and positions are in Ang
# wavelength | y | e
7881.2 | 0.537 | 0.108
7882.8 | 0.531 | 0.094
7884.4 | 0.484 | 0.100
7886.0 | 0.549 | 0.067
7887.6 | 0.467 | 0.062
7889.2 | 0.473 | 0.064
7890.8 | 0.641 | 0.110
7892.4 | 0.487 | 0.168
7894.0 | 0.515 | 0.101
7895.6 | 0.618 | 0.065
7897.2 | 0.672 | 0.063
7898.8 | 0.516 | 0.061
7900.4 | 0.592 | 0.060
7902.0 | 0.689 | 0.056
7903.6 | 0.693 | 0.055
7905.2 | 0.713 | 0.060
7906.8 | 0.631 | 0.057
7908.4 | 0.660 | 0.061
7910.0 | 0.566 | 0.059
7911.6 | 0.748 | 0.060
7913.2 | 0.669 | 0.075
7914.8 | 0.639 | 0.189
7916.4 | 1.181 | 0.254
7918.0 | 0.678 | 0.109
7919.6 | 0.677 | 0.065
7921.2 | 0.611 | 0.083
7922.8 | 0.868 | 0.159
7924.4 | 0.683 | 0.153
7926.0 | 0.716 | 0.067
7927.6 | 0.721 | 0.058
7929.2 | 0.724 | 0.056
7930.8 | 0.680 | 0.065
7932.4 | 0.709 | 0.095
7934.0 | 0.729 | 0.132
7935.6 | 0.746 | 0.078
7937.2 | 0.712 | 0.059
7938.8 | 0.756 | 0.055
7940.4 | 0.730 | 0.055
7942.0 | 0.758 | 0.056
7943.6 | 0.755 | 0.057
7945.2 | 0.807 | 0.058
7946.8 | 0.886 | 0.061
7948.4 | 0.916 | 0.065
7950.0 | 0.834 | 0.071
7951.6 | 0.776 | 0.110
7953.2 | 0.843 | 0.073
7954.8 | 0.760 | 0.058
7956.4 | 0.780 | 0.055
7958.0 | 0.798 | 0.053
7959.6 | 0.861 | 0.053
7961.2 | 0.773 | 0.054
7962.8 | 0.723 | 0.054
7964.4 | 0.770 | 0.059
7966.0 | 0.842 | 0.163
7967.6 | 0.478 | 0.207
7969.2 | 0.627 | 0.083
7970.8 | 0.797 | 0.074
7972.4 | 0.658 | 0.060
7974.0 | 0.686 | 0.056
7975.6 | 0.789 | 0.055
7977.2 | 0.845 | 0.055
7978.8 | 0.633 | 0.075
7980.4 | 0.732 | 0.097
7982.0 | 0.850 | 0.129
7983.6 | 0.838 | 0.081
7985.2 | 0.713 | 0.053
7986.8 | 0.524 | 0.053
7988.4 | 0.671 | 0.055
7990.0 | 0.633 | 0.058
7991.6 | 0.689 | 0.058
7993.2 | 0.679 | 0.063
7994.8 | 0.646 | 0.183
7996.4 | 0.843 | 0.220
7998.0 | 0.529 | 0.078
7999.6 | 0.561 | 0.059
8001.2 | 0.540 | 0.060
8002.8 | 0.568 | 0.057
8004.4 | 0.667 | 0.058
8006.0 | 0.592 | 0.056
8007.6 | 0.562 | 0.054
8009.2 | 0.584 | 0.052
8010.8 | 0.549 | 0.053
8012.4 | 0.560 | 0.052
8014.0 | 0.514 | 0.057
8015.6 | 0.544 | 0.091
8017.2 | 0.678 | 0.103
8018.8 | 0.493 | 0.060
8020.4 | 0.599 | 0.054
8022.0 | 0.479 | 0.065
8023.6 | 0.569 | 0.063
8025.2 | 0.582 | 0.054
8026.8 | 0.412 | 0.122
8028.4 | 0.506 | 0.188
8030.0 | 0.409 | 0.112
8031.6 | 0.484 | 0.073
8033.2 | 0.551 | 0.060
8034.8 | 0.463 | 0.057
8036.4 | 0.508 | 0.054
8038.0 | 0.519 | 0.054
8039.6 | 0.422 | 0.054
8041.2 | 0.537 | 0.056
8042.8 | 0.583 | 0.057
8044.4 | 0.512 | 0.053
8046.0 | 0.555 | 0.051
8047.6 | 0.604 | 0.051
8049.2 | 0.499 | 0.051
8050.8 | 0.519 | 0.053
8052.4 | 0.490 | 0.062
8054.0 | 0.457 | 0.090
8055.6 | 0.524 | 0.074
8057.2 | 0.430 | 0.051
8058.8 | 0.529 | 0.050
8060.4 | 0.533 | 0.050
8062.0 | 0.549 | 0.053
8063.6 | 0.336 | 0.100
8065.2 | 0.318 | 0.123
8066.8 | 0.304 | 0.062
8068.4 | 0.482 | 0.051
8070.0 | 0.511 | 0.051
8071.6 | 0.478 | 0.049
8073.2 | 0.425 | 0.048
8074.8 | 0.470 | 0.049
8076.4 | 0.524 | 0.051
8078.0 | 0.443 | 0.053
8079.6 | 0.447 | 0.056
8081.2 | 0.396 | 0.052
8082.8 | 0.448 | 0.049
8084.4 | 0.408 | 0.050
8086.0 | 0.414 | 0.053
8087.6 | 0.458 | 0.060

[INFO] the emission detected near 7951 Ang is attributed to Mg II 2798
